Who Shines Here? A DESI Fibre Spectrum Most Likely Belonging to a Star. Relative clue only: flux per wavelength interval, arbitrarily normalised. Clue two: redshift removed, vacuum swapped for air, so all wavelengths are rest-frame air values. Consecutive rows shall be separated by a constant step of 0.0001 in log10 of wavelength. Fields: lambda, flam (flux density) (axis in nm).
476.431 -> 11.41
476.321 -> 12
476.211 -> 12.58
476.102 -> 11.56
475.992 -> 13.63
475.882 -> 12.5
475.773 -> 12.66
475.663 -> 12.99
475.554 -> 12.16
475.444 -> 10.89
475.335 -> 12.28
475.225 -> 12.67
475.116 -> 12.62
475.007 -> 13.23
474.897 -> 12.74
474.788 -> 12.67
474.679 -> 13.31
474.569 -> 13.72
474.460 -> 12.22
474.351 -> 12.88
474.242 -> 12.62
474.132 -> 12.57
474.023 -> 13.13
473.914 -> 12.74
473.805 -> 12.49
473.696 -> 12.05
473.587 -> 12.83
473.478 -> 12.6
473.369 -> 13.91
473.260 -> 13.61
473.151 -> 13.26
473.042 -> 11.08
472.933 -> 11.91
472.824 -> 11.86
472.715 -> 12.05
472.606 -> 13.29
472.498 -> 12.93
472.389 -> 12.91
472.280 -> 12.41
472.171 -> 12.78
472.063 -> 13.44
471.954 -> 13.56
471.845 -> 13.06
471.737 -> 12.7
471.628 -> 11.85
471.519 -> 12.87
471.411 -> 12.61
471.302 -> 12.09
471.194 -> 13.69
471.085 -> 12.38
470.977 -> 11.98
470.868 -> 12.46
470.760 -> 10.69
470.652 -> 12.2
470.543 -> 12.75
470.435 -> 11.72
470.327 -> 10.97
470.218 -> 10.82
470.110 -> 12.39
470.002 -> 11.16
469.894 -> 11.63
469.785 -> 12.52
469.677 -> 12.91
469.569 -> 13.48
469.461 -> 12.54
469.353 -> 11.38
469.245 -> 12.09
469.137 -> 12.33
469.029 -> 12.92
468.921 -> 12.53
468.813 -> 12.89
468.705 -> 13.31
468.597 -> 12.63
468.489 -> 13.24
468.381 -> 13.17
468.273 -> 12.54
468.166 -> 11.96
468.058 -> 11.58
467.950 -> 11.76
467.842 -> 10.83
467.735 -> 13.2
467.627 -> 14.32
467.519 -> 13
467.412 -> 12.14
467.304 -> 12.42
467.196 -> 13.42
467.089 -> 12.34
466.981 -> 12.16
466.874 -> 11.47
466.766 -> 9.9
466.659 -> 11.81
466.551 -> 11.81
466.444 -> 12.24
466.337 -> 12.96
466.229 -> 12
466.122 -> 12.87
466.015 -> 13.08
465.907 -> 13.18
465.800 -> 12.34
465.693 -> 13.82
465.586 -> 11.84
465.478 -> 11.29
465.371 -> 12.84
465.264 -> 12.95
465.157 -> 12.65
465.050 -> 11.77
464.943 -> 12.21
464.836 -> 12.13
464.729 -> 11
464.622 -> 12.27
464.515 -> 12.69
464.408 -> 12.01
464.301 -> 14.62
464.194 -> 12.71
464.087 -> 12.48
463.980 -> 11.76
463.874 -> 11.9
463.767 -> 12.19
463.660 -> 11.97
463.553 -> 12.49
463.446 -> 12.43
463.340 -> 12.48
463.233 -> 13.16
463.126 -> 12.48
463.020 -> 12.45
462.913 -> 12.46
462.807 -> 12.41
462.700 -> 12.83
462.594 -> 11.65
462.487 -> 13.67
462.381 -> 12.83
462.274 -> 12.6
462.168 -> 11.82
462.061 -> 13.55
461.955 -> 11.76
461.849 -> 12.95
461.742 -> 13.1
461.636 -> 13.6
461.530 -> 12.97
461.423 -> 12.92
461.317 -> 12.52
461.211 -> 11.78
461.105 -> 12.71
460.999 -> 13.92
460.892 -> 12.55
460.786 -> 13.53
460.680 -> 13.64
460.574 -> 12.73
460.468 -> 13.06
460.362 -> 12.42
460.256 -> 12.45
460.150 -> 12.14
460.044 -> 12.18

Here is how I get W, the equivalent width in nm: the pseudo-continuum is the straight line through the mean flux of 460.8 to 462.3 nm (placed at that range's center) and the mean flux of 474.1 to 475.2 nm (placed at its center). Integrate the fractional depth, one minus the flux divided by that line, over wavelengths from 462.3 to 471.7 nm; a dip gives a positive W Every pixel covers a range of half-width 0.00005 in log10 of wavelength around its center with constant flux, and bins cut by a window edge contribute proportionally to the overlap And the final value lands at 0.33 nm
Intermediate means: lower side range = 12.8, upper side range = 12.9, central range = 12.4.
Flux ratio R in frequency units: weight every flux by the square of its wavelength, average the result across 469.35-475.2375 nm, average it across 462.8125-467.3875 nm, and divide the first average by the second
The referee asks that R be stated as 1.0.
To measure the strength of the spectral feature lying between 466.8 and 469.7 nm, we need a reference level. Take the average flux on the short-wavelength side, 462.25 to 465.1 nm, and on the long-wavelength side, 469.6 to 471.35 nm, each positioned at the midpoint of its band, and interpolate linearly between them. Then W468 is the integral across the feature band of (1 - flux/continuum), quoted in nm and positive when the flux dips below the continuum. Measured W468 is -0.083 nm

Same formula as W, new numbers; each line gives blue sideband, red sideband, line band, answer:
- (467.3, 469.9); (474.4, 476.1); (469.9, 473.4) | 0.05 nm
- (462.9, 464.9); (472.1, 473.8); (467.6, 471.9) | 0.07 nm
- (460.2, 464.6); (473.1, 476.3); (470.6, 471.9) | 0.03 nm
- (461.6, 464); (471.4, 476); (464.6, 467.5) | 0.08 nm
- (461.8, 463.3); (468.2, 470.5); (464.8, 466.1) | 0.00 nm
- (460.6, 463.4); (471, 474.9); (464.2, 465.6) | 0.05 nm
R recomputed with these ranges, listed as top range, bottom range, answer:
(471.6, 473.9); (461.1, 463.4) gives 1.05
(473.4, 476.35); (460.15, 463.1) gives 1.05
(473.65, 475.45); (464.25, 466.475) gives 1.05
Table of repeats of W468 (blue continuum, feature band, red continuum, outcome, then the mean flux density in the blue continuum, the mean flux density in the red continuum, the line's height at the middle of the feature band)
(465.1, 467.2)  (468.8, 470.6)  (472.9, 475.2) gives 0.05 nm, 12.3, 12.8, 12.5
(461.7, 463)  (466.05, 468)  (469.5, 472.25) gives 0.03 nm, 12.6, 12.4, 12.5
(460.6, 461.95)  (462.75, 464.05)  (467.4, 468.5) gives 0.05 nm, 13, 12.5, 12.8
